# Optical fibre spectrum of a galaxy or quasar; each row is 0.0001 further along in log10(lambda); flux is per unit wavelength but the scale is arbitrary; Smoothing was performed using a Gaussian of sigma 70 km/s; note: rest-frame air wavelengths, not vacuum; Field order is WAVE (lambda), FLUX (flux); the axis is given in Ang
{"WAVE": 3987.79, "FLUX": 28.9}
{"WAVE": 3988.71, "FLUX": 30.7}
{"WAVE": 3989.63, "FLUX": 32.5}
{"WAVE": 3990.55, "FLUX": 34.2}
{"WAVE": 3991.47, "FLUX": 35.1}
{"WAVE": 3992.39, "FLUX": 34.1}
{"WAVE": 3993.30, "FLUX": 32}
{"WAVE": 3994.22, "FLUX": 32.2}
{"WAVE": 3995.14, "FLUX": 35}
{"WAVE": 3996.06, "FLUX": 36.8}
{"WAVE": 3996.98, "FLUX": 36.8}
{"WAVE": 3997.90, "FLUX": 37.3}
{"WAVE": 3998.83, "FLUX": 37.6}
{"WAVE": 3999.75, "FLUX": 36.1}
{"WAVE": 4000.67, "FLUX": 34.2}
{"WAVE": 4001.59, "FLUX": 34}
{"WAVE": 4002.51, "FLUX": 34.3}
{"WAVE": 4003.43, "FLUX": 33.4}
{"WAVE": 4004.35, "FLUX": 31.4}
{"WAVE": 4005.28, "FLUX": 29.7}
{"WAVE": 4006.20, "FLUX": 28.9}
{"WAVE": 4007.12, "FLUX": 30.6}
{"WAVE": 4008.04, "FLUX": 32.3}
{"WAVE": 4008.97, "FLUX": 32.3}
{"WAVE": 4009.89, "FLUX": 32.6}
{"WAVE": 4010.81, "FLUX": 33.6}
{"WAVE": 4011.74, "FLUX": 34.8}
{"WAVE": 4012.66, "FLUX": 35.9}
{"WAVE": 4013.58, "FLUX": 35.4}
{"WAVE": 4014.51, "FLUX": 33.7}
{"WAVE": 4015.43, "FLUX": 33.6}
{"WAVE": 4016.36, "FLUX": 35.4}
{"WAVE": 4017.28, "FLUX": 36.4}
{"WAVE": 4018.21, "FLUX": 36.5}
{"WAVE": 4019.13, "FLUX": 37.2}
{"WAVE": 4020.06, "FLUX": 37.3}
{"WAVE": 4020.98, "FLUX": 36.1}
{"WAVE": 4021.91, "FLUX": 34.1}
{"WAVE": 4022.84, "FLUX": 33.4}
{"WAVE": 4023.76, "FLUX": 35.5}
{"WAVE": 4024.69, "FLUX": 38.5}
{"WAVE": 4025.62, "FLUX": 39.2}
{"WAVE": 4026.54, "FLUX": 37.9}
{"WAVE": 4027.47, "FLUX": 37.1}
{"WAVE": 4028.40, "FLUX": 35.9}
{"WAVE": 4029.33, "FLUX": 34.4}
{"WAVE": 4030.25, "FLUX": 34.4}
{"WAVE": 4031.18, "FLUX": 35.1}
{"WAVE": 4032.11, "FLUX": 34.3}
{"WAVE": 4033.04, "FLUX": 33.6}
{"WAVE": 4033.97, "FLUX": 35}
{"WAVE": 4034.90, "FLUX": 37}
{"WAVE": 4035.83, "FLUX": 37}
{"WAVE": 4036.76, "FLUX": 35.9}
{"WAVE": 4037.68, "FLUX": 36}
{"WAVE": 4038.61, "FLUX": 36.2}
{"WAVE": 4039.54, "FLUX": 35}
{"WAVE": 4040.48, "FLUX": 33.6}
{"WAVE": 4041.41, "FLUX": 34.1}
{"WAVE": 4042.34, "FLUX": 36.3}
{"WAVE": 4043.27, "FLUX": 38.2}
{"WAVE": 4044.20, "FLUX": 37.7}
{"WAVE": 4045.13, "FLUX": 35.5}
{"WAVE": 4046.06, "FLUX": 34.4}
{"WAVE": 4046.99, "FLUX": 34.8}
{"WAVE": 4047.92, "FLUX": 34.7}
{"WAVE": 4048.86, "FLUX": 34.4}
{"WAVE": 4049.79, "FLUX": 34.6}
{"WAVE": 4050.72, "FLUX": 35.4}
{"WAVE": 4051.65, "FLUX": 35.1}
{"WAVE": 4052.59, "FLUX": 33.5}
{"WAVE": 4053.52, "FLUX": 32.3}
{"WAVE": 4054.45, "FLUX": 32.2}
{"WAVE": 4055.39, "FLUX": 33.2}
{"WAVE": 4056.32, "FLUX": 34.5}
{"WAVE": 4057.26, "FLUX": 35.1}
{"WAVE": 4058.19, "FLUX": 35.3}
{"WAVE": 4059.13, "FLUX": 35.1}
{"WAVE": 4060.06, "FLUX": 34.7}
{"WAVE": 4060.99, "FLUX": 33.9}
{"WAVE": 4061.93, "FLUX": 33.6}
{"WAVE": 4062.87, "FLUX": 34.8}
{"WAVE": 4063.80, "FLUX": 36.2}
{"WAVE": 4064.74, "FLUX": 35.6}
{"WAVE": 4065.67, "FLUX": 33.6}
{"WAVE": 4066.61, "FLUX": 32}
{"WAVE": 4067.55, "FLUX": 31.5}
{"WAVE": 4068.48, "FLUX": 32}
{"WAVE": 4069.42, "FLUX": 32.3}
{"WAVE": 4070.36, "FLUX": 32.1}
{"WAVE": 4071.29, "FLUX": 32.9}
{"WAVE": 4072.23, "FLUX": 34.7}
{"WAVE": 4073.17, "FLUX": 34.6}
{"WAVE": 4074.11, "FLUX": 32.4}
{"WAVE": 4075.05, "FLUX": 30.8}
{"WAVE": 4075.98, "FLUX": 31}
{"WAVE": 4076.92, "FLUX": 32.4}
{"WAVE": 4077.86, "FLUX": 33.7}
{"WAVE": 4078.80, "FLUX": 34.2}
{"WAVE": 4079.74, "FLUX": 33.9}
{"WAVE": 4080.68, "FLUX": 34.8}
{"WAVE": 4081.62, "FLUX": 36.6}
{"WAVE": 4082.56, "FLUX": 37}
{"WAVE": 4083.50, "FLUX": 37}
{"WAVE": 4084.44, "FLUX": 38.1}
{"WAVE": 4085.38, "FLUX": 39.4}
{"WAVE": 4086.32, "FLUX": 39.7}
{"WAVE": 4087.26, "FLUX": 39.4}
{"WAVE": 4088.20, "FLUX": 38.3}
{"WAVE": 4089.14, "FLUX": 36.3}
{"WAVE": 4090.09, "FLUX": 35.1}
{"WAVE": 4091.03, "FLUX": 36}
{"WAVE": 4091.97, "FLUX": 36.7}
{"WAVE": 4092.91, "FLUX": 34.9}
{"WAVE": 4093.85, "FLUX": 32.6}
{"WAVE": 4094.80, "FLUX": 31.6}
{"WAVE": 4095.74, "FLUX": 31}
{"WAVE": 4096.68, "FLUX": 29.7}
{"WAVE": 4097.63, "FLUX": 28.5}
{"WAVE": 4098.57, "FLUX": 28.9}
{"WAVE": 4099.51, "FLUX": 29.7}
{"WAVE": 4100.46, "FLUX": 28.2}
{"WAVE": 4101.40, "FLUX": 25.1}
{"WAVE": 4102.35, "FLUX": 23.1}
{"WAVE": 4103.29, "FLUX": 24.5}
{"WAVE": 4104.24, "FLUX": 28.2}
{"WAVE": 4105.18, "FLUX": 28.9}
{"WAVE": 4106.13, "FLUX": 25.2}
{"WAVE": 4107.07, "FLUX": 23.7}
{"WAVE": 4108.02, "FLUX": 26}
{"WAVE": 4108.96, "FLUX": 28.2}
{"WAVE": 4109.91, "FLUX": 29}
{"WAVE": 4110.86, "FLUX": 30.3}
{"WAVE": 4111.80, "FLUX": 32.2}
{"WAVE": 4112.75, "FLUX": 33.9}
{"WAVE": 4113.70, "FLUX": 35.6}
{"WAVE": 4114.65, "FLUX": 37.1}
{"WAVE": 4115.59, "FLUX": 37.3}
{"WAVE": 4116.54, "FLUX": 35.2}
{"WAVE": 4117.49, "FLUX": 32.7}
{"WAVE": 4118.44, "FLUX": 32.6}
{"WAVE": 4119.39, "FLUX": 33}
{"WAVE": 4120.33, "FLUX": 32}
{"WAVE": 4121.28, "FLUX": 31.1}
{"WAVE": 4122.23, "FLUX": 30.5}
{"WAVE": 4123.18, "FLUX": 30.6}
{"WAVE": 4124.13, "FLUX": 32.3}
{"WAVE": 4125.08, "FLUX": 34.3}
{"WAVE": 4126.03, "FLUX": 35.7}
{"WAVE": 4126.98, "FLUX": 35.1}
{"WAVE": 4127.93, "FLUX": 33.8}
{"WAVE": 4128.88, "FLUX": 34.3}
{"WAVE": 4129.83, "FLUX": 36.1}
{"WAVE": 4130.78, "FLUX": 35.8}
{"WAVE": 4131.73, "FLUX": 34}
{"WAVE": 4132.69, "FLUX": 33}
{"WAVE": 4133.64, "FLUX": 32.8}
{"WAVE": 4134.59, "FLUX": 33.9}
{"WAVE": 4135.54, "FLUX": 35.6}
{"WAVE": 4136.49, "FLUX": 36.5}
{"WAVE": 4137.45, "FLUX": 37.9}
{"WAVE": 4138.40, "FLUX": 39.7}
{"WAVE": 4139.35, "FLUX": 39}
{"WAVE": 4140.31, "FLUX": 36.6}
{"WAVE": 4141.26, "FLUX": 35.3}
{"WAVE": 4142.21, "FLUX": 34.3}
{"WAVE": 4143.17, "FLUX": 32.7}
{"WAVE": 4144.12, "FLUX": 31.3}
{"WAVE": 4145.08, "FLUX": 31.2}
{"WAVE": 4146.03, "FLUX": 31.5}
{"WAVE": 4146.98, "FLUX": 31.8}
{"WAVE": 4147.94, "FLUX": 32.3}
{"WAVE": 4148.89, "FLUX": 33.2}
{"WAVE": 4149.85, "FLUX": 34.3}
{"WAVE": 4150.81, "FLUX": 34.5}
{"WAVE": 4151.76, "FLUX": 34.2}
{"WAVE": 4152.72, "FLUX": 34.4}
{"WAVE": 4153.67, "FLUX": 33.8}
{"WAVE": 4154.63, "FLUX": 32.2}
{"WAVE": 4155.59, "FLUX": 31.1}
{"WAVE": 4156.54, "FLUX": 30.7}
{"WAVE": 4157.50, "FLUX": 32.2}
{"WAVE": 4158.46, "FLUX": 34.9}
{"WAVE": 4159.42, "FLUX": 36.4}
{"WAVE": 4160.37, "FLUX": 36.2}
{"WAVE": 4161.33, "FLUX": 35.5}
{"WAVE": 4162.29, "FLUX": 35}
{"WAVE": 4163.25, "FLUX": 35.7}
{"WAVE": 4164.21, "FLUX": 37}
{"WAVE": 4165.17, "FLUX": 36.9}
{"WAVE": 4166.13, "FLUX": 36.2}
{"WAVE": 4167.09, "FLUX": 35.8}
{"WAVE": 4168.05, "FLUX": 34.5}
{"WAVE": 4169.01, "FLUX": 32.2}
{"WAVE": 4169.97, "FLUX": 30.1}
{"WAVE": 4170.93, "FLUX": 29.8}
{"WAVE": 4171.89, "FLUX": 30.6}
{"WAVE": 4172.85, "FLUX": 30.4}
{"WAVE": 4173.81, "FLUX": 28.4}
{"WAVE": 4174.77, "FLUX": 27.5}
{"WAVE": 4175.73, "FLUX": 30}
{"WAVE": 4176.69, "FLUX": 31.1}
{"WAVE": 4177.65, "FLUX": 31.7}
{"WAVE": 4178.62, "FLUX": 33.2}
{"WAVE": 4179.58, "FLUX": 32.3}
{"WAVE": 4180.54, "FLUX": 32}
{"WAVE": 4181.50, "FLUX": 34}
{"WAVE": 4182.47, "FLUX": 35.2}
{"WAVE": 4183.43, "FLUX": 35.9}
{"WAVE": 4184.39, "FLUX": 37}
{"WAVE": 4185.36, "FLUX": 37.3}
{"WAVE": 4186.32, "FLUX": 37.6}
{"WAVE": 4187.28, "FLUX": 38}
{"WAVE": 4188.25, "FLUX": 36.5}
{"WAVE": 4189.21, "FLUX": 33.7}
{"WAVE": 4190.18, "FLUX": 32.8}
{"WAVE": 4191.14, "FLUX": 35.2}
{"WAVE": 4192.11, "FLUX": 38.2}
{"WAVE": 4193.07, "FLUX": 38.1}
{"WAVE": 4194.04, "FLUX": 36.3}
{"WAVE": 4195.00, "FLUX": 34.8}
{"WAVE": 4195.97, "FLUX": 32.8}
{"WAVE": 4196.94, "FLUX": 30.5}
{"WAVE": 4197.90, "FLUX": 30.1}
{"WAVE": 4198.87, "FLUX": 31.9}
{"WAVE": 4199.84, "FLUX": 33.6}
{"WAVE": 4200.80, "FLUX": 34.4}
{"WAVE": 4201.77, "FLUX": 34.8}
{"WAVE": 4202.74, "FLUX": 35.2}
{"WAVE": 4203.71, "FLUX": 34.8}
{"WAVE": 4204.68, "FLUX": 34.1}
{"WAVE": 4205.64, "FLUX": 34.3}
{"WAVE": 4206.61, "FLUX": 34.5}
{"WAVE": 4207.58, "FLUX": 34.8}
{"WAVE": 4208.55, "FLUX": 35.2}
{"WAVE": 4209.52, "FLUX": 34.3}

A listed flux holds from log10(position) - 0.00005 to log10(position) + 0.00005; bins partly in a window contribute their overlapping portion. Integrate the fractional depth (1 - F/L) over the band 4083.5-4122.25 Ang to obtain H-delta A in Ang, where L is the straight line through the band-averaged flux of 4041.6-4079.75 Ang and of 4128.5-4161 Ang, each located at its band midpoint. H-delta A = 2.40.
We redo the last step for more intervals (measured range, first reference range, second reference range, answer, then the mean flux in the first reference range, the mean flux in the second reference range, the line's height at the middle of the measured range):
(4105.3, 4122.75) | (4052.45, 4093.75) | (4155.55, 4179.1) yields 1.3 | 34.6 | 33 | 33.9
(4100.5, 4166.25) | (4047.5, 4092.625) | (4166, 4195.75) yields 2.2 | 34.6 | 33.7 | 34.1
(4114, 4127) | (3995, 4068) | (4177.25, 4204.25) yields 0.4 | 34.8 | 34.6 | 34.7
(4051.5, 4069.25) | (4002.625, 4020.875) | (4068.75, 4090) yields 0.4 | 33.8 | 35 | 34.7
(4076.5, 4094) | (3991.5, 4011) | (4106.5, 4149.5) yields -1.4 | 33.6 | 33.3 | 33.4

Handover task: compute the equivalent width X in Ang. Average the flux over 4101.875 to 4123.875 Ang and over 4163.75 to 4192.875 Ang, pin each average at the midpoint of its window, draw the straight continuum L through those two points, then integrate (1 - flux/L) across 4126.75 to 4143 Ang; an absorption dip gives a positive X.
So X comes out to -2.0 Ang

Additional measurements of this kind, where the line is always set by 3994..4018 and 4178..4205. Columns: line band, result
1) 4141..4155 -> 0.6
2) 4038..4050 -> -0.4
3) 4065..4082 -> 0.6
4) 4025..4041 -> -0.8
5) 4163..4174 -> 0.4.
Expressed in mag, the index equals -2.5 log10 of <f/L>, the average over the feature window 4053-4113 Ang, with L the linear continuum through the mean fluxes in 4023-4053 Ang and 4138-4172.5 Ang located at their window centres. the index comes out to 0.08 mag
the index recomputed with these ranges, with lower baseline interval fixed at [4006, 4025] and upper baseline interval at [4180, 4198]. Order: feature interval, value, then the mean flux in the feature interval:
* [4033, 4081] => 0.01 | 34.3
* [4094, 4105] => 0.23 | 28.2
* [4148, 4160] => 0.05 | 33.5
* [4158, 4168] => -0.03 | 35.9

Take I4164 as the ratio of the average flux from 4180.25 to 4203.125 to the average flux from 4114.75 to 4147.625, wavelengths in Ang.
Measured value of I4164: 1.02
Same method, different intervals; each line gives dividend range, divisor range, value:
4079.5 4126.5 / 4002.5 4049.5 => 0.93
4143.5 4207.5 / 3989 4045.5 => 0.97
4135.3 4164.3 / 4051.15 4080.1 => 1.03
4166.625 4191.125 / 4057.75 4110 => 1.02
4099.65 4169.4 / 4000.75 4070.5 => 0.95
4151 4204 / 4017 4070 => 0.97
